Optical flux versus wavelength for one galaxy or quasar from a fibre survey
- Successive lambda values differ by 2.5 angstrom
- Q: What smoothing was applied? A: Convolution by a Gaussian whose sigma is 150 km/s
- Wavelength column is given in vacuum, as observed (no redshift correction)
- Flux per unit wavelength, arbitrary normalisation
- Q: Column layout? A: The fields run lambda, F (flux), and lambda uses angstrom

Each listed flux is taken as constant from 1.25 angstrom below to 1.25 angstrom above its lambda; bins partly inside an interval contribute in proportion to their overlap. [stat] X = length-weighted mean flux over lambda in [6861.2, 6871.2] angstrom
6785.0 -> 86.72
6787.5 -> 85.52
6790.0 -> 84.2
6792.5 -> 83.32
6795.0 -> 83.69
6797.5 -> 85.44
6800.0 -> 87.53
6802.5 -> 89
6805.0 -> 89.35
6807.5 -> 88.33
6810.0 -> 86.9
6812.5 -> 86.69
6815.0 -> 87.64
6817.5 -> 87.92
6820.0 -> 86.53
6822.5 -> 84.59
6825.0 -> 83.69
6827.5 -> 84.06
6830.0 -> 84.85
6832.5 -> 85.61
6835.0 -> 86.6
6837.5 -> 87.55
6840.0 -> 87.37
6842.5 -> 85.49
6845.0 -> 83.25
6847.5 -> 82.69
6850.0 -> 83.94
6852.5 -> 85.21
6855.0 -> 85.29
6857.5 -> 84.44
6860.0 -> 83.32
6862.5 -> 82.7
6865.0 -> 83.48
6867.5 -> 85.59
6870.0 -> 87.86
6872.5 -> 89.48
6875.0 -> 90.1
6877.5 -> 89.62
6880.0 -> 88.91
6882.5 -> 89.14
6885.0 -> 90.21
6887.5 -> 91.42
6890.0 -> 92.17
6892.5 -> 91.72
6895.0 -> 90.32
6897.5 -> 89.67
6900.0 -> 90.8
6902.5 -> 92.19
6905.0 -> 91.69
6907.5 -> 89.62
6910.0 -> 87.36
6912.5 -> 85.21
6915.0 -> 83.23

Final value 84.9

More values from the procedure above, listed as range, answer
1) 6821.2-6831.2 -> 84.3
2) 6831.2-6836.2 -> 86.1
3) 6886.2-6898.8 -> 91.1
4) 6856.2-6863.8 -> 83.5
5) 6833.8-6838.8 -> 87.1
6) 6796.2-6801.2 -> 86.4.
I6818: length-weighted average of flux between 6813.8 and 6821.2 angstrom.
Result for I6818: 87.4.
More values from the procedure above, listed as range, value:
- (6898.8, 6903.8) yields 91.5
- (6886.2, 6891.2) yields 91.8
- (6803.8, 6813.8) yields 87.8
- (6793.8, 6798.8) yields 84.6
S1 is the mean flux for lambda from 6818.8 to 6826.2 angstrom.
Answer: 84.9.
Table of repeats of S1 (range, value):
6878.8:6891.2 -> 90.4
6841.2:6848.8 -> 83.8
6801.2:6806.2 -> 89.2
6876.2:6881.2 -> 89.3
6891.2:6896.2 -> 91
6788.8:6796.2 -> 83.7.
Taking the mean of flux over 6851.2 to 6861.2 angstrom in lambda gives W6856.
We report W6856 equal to 84.6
